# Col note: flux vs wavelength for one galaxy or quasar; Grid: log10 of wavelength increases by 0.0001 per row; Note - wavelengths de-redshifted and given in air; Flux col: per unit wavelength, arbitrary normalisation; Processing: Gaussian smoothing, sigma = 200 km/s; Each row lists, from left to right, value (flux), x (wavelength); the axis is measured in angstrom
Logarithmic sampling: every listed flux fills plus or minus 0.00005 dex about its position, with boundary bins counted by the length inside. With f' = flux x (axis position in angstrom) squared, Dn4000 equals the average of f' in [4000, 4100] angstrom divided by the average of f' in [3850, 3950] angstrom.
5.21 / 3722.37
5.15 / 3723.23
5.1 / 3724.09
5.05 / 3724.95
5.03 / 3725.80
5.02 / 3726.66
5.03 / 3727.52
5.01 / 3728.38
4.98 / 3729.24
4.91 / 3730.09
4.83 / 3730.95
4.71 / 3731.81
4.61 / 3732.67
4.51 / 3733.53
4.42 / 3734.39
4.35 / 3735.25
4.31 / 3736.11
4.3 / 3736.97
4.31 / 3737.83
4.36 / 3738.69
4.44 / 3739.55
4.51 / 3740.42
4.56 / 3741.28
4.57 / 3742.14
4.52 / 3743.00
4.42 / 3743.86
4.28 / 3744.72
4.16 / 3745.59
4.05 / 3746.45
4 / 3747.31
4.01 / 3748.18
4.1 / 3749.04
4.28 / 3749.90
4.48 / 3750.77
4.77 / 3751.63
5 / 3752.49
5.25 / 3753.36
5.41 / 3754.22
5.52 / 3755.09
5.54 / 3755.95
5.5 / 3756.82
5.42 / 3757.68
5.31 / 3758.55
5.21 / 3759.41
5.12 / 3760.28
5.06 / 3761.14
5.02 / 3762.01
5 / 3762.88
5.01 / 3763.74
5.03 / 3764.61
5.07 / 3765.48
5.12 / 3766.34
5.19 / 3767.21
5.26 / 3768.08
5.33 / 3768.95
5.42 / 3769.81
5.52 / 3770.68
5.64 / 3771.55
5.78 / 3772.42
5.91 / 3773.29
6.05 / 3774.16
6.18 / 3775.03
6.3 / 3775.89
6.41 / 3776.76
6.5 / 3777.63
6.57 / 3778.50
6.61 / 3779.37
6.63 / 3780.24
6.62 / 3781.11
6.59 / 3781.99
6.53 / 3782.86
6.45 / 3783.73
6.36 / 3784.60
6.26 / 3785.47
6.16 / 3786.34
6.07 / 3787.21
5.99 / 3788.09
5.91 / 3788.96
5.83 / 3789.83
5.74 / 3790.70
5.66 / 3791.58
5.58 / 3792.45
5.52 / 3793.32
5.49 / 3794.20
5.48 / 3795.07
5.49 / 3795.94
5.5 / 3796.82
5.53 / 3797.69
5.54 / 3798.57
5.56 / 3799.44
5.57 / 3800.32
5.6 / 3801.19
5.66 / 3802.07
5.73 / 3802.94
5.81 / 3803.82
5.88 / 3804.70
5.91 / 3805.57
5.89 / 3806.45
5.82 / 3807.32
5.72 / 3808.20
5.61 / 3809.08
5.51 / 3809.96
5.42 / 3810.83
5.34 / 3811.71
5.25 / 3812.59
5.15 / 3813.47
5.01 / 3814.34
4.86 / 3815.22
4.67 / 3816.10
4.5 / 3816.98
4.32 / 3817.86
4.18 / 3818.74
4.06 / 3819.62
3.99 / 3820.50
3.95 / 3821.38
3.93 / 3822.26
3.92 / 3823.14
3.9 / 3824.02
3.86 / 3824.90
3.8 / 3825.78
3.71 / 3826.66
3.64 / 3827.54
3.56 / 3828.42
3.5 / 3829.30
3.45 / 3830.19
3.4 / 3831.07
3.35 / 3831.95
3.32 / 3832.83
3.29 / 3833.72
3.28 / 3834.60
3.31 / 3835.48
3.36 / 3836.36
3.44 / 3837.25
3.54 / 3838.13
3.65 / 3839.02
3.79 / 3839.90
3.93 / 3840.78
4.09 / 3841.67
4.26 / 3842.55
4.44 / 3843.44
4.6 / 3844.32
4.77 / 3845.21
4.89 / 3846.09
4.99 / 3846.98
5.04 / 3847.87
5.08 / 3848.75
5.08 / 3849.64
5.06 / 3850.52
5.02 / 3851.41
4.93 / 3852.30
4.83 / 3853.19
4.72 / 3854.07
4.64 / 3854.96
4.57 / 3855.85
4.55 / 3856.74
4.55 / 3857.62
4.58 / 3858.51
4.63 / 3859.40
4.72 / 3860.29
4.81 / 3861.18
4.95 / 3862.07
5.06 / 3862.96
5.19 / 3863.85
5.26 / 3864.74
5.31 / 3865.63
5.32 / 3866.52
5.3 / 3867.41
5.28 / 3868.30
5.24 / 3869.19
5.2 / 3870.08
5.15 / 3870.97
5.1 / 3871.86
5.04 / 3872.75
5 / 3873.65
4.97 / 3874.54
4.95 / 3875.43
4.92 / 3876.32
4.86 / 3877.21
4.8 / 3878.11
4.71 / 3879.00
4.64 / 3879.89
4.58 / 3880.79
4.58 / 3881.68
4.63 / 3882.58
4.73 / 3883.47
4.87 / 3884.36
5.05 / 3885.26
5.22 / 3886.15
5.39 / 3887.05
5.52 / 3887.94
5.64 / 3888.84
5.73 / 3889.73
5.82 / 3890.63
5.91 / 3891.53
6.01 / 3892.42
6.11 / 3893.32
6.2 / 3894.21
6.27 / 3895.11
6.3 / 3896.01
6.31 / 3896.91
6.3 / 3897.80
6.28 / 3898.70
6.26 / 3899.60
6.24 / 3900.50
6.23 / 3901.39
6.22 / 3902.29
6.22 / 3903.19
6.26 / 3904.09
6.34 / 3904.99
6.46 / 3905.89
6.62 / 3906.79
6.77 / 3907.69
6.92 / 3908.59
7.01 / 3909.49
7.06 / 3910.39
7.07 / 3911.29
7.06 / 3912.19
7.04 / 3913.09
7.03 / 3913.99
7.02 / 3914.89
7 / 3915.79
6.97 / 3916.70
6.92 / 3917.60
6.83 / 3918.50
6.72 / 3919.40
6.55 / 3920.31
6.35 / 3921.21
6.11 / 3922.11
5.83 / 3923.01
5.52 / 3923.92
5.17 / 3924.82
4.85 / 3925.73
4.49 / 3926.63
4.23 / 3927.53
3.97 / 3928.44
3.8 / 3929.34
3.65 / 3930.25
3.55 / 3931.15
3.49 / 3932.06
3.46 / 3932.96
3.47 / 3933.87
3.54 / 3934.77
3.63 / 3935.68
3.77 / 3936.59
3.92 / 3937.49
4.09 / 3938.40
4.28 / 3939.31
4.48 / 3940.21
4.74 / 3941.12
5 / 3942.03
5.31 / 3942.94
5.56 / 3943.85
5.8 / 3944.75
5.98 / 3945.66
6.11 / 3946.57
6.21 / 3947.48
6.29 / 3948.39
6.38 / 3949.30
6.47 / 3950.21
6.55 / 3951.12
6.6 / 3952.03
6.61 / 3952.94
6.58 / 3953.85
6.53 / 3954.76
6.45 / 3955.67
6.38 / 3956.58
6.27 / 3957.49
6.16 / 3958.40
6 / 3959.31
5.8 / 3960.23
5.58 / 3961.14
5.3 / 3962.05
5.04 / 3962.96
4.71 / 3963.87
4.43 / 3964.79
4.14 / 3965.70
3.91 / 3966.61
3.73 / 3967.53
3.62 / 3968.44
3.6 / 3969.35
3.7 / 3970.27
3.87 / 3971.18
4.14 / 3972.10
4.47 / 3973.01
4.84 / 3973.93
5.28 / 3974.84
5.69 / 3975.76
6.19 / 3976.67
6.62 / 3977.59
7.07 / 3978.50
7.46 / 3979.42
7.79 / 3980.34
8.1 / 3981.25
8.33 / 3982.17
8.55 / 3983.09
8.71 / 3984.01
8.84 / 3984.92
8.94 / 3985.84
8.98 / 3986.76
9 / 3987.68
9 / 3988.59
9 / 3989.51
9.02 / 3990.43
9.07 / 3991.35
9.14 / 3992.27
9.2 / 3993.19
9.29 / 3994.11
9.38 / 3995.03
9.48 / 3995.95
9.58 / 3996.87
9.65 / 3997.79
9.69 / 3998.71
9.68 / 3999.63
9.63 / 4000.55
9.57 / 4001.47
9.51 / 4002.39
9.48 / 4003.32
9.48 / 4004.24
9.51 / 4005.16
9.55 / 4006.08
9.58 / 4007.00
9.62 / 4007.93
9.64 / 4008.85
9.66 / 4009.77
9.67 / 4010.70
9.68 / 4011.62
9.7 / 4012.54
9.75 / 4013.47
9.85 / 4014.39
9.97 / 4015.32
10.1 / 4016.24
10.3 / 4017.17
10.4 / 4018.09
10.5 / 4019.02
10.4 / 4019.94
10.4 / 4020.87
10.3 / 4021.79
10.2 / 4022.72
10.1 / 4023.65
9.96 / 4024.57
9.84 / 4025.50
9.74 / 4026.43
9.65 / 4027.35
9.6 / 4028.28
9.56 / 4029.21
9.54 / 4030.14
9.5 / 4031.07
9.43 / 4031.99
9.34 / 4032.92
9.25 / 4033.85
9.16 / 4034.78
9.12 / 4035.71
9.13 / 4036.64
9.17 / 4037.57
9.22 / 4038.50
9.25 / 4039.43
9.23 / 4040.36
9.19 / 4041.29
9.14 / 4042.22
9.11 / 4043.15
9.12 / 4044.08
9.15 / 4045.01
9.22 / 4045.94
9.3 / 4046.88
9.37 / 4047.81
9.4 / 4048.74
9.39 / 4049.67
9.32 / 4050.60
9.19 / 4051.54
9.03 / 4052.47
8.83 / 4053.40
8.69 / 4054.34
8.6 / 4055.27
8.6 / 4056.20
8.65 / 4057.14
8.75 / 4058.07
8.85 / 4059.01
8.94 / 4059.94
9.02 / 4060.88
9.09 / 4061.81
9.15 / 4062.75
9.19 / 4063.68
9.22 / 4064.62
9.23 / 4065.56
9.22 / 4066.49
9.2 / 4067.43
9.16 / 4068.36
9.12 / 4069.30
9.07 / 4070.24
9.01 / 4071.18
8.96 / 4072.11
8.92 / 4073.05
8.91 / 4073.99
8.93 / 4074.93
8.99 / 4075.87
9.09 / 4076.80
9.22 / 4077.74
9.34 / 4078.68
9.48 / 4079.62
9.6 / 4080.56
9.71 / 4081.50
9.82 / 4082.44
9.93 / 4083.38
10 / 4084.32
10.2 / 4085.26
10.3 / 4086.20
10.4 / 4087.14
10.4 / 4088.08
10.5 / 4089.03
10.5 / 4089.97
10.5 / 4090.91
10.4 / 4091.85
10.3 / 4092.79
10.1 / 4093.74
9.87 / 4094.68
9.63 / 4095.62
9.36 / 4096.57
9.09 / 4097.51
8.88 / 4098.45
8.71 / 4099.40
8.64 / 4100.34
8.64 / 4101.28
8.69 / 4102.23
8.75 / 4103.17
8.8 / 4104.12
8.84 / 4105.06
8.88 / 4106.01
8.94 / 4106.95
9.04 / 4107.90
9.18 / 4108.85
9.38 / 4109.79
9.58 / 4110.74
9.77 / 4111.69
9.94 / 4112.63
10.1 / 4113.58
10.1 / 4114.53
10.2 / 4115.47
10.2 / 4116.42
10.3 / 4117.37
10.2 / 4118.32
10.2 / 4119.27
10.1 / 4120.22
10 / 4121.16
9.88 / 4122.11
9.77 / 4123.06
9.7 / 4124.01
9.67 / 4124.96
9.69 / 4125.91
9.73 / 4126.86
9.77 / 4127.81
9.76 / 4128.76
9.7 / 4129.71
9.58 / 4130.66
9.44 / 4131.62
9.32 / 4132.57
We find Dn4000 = 1.9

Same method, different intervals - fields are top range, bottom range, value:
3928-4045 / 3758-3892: 1.63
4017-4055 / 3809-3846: 2.57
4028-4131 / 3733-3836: 2.17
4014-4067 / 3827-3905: 2.09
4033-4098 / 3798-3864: 2.30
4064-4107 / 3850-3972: 1.91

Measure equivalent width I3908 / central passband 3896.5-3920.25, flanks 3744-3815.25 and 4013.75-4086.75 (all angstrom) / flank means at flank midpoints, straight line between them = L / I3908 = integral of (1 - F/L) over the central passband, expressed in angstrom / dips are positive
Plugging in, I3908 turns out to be 2.3 angstrom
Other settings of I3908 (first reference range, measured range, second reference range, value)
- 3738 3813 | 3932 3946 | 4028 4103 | 5.9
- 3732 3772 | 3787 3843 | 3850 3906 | 3.9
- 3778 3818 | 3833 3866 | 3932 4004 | 8.2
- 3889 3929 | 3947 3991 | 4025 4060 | 7.4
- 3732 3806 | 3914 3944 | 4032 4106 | 9.8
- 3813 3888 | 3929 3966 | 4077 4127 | 7.6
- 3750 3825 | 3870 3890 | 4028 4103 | 5.1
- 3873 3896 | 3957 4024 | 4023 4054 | 1.5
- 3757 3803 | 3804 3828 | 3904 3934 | 4.2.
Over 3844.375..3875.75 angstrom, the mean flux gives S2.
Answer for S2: 4.96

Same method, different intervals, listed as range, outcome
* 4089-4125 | 9.61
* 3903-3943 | 5.47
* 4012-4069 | 9.41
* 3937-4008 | 6.89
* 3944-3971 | 5.53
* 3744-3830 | 5.25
